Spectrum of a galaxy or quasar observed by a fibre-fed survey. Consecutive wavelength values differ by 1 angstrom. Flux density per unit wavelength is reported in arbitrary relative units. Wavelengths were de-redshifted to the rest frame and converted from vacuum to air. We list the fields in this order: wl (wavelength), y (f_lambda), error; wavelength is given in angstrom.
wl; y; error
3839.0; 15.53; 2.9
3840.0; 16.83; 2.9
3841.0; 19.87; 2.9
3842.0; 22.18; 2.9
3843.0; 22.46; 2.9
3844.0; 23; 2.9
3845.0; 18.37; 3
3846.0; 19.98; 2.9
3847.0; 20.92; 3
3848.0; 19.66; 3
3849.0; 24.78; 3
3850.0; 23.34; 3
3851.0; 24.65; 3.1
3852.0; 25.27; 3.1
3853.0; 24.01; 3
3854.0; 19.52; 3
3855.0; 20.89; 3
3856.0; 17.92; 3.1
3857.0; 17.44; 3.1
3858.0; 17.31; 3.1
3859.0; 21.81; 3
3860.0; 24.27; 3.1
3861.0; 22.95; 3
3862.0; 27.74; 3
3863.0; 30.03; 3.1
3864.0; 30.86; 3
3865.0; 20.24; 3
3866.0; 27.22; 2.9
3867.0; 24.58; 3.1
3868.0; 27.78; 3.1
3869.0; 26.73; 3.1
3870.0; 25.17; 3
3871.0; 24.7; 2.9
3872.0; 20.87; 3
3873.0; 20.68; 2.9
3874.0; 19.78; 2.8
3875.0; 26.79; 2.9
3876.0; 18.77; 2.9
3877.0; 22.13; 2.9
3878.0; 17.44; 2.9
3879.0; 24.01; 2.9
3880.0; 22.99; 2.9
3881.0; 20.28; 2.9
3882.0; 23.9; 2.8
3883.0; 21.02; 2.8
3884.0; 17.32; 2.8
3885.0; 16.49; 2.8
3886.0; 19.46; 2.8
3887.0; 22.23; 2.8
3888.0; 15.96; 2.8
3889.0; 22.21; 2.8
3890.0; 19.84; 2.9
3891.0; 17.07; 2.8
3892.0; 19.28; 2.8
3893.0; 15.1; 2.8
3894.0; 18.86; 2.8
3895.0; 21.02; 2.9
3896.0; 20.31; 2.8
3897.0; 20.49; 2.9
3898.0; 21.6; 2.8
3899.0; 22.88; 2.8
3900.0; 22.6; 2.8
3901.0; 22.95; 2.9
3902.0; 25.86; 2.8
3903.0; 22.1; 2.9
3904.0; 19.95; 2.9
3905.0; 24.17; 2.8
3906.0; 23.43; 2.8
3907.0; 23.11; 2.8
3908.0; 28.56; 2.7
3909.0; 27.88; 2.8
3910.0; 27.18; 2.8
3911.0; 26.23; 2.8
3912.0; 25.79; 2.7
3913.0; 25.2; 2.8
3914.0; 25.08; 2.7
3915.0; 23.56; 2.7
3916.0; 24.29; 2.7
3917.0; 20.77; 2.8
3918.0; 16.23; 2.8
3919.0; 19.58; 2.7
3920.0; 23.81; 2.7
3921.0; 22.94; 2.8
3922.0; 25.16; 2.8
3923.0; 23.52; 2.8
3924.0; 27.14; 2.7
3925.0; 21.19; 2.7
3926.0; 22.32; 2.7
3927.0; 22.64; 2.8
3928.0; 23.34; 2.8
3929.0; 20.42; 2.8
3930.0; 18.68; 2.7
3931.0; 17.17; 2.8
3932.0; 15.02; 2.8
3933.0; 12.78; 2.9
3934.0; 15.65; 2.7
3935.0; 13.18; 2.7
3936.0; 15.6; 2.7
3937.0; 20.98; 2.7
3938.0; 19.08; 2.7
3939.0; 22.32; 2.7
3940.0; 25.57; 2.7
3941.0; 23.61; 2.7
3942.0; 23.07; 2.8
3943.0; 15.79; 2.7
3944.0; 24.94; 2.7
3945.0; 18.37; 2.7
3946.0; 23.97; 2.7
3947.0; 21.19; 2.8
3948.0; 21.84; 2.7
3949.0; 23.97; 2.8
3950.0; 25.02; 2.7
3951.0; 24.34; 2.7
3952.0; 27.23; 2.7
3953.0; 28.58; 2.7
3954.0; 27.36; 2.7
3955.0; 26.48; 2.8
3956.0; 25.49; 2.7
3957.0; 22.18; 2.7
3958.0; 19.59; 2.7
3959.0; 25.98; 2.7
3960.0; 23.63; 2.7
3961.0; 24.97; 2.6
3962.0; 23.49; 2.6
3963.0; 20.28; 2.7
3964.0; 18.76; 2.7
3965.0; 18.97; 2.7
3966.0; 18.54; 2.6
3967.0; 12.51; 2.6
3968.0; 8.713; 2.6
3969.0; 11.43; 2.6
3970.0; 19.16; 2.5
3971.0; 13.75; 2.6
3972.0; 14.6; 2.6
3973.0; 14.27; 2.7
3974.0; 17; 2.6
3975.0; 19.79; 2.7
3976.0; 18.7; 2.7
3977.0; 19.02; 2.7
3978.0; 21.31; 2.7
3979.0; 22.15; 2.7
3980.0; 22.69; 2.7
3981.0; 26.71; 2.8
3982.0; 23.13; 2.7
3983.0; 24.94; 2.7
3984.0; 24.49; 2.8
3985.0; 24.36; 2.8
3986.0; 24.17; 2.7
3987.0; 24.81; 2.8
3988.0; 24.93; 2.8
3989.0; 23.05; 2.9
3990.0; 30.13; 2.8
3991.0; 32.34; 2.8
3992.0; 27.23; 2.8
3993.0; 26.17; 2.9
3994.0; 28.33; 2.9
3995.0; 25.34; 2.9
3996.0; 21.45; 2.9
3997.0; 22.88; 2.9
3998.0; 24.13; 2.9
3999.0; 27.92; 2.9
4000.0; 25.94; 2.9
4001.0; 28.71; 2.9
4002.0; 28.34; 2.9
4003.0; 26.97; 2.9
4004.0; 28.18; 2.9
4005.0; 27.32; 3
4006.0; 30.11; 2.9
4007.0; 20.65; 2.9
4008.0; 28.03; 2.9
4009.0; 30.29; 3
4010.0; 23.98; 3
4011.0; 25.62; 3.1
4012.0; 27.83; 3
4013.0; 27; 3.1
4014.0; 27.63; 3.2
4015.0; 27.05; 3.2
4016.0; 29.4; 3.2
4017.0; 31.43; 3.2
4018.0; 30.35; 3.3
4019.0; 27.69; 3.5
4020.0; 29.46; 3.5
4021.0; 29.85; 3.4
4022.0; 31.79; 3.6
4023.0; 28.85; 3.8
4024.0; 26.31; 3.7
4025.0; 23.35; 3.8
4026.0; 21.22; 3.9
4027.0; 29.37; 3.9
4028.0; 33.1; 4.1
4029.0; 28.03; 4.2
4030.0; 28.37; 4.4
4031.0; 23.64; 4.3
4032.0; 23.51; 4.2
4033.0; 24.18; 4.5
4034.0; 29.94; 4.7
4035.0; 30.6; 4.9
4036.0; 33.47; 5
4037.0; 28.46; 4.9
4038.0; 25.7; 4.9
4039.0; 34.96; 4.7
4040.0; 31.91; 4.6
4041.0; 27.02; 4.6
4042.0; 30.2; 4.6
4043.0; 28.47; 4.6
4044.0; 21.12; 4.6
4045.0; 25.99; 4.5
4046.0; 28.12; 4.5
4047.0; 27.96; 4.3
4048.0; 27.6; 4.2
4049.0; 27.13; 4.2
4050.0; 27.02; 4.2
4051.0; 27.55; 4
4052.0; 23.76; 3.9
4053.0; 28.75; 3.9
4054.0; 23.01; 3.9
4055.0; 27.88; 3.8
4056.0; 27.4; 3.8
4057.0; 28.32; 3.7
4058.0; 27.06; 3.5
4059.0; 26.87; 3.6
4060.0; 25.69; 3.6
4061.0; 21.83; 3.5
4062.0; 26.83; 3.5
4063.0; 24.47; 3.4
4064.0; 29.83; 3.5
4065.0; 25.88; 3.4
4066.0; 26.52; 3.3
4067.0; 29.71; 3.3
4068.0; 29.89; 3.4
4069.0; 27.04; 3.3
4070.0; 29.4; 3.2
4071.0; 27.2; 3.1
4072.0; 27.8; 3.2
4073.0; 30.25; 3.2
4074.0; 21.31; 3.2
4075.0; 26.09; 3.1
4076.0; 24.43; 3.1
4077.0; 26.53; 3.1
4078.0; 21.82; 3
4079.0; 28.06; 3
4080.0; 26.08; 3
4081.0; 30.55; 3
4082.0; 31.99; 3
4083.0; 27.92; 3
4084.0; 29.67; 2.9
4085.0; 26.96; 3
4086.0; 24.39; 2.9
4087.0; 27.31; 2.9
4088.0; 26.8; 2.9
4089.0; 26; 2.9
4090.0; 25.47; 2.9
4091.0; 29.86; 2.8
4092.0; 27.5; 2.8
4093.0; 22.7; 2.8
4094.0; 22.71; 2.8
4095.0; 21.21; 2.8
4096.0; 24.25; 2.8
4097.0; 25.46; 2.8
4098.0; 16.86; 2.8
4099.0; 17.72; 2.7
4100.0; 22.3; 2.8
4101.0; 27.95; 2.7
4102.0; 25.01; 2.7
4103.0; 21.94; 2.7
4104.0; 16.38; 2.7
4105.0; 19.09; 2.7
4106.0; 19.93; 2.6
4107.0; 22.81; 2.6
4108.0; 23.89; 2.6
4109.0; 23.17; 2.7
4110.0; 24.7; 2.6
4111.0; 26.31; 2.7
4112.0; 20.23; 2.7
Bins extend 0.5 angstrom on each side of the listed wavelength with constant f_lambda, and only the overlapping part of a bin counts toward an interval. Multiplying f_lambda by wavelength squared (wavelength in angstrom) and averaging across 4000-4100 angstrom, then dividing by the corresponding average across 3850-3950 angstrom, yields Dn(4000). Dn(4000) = 1.3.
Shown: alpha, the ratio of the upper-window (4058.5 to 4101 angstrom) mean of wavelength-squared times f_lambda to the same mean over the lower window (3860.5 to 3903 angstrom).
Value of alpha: 1.30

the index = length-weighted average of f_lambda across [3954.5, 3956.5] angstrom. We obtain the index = 26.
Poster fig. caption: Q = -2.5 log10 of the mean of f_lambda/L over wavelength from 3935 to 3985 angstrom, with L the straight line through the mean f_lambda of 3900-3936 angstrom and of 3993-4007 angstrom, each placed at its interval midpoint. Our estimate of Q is 0.15 mag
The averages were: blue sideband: 22.1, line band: 21.1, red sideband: 26.4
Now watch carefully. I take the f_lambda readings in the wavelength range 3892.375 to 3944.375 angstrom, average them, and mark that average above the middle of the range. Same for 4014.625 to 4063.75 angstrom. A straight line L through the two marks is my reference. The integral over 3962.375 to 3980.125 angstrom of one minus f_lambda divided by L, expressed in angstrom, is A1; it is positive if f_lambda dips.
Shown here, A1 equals 5.2 angstrom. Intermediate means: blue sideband 21.7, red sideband 27.6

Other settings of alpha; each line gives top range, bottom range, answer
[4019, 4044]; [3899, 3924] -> 1.26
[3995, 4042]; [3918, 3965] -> 1.32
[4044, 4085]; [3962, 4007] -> 1.24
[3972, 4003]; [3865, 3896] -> 1.19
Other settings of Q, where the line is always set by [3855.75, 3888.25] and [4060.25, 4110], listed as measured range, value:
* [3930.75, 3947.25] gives 0.20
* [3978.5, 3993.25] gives -0.06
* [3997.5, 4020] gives -0.14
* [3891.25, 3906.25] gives 0.07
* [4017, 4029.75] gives -0.16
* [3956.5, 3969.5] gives 0.23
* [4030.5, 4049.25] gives -0.13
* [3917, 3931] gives 0.06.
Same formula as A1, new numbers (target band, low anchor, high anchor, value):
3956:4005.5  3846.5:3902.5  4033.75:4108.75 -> 3.6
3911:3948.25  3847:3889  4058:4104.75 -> 3.4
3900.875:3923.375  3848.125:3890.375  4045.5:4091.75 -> -0.4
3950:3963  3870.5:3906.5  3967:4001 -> -1.7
